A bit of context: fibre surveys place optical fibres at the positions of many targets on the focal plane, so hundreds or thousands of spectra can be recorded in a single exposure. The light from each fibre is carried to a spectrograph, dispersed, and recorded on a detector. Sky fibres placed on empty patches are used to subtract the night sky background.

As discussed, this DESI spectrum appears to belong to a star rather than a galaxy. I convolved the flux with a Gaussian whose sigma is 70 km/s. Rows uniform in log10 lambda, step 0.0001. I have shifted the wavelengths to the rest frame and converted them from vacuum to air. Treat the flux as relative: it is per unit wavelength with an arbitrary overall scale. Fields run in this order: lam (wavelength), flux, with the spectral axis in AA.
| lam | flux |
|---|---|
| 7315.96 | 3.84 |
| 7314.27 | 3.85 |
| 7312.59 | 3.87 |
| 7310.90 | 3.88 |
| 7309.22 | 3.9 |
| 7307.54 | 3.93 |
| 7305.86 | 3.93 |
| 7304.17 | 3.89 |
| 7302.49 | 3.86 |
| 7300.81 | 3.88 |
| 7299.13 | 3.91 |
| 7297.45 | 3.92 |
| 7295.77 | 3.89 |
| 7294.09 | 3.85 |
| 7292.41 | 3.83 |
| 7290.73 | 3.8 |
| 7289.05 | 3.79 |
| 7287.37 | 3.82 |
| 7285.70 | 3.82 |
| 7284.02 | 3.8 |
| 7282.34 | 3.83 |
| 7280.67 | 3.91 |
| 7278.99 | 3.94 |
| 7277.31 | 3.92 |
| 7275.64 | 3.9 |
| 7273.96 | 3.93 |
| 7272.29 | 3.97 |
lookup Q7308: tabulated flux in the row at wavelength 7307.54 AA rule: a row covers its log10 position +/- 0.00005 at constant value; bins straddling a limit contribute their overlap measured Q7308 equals 3.93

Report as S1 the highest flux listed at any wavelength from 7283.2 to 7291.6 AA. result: 3.82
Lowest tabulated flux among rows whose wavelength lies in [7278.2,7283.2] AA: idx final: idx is 3.83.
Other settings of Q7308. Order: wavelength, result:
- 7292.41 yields 3.83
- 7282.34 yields 3.83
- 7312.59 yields 3.87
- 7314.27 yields 3.85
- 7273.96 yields 3.93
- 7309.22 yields 3.9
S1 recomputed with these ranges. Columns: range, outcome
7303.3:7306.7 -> 3.93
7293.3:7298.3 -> 3.92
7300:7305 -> 3.89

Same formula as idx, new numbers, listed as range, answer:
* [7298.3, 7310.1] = 3.86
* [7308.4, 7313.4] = 3.87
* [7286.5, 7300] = 3.79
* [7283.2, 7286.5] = 3.8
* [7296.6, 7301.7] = 3.88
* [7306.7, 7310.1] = 3.9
